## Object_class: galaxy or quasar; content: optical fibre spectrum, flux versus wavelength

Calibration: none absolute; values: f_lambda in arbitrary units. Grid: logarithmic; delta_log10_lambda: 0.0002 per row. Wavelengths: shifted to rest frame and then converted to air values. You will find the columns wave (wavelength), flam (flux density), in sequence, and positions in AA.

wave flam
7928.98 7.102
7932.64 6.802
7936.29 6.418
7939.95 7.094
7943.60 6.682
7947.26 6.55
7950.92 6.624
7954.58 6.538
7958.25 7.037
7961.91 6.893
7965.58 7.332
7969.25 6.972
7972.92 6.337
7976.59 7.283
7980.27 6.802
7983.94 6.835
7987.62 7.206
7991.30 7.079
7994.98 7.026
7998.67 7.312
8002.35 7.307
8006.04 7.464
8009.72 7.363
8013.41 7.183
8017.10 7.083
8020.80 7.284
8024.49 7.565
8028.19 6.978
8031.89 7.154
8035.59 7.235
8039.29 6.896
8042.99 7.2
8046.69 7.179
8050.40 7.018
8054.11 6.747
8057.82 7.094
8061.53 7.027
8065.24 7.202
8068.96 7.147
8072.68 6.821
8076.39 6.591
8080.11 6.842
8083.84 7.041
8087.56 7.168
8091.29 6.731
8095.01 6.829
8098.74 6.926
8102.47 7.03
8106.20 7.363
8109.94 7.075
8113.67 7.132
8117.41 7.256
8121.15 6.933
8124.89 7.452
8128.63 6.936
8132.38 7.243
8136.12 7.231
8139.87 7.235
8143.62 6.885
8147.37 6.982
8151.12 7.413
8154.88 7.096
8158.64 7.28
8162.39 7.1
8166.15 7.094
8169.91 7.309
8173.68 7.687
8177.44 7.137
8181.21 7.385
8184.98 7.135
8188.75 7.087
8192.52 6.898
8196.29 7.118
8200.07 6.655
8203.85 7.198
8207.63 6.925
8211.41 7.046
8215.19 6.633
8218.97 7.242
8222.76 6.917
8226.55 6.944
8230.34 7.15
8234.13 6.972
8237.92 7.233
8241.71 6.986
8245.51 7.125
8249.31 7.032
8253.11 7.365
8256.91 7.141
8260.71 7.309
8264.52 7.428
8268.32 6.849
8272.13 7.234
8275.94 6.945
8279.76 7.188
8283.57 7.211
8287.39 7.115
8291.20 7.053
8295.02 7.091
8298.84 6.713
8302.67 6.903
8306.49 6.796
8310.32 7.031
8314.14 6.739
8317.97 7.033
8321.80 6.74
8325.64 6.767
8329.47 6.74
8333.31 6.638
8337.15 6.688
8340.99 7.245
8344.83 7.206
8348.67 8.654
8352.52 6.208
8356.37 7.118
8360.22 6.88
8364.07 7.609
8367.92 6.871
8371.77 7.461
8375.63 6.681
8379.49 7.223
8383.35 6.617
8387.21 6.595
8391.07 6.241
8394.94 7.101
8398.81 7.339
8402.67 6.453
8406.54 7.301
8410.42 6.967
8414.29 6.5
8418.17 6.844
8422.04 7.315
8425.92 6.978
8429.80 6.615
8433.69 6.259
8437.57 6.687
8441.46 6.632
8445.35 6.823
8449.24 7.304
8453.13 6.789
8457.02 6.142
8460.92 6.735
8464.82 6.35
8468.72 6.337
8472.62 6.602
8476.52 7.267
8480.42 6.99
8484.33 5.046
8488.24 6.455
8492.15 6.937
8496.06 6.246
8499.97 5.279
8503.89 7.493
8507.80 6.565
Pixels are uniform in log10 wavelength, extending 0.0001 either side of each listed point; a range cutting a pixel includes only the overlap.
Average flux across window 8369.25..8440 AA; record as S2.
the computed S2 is 6.84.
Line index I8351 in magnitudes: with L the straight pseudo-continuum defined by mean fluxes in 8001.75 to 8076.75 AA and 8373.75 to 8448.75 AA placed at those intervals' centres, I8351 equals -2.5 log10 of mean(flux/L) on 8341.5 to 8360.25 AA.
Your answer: -0.06 mag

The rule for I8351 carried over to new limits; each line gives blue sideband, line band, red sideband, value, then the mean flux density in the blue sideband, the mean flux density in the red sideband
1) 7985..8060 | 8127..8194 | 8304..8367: -0.013 mag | 7.16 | 7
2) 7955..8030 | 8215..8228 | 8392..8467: -0.005 mag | 7.11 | 6.79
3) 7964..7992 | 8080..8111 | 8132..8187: 0.019 mag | 6.97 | 7.21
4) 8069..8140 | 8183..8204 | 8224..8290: 0.014 mag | 7.04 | 7.13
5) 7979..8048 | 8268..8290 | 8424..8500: -0.047 mag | 7.17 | 6.55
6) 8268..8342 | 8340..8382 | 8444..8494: -0.057 mag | 6.93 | 6.59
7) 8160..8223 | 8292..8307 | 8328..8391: 0.022 mag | 7.1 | 7.01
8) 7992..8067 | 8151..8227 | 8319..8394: -0.006 mag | 7.16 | 6.96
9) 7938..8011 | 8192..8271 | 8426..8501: -0.050 mag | 6.98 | 6.53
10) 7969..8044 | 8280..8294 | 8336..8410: -0.013 mag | 7.12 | 7.03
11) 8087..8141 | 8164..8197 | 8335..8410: -0.019 mag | 7.1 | 7.02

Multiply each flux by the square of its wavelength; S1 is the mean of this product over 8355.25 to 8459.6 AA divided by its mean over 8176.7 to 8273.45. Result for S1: 1.01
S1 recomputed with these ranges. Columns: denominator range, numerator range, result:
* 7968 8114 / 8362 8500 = 1.05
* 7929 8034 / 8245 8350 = 1.09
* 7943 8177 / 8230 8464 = 1.05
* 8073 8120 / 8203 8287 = 1.05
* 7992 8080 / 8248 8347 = 1.05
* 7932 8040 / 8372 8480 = 1.08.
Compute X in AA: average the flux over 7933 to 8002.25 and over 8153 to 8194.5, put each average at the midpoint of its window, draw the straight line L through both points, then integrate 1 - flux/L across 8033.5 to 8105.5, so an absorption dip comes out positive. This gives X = 0.6 AA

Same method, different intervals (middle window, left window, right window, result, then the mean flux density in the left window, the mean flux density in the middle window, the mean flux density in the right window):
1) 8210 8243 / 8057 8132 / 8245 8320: 0.2 AA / 7.03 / 7.02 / 7.06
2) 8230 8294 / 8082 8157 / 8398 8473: -1.8 AA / 7.1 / 7.14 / 6.74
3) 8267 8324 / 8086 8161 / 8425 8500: -1.3 AA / 7.11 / 6.98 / 6.55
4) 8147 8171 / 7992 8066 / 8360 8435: -0.4 AA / 7.16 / 7.19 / 6.9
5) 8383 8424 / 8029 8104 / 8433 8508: -1.4 AA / 6.99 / 6.85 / 6.55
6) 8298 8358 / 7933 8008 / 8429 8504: -2.8 AA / 6.94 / 6.95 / 6.52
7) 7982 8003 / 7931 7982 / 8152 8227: -0.8 AA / 6.81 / 7.12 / 7.1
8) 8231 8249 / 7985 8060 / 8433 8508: -0.6 AA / 7.16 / 7.08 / 6.55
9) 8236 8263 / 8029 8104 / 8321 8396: -0.8 AA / 6.99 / 7.17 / 6.97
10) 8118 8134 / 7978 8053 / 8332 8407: -0.1 AA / 7.15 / 7.15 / 7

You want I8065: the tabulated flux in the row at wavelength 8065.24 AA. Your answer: 7.202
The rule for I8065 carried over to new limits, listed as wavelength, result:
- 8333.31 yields 6.638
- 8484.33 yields 5.046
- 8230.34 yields 7.15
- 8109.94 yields 7.075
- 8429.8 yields 6.615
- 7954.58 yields 6.538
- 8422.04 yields 7.315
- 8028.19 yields 6.978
